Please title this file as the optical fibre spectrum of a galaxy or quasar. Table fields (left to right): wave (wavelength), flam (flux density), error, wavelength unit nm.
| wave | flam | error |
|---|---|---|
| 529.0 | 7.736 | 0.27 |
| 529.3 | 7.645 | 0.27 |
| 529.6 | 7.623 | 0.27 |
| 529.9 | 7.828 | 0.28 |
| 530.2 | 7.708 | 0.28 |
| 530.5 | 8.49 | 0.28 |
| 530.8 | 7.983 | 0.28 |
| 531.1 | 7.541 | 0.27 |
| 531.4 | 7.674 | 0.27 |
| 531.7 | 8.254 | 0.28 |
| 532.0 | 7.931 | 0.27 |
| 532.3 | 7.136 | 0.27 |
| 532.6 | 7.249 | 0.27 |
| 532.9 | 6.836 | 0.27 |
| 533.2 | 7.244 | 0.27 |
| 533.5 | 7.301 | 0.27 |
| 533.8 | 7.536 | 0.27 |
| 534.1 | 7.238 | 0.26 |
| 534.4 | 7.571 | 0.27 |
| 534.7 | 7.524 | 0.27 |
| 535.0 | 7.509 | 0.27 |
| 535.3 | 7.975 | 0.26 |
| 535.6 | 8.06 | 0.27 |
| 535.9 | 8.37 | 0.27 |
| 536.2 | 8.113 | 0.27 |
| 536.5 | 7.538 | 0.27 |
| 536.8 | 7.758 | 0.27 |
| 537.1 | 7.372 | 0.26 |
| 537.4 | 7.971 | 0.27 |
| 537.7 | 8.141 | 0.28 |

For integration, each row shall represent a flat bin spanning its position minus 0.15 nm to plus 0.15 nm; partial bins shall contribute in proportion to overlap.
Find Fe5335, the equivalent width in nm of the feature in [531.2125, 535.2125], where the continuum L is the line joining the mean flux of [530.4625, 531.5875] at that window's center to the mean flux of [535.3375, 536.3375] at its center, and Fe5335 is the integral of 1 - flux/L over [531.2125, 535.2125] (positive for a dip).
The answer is 0.266 nm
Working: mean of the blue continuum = 7.88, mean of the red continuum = 8.16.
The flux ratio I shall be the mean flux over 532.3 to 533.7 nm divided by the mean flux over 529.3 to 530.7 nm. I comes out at 0.91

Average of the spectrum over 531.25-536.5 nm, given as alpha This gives 7.62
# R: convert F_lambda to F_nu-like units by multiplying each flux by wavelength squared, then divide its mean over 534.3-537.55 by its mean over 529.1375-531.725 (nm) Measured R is 1.02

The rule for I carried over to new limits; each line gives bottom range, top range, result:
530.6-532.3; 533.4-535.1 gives 0.95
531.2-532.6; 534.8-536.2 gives 1.04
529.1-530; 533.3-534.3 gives 0.96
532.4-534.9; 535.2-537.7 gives 1.08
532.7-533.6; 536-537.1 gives 1.09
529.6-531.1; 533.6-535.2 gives 0.95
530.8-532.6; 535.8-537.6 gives 1.02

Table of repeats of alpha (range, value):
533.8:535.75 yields 7.64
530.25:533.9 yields 7.6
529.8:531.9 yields 7.93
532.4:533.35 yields 7.11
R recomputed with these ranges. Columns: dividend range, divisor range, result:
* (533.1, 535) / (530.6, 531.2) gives 0.96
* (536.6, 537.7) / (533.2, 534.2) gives 1.07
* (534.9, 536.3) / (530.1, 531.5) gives 1.03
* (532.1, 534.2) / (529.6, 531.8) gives 0.92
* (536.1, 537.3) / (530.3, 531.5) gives 0.99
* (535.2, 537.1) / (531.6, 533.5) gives 1.08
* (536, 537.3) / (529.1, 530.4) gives 1.03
